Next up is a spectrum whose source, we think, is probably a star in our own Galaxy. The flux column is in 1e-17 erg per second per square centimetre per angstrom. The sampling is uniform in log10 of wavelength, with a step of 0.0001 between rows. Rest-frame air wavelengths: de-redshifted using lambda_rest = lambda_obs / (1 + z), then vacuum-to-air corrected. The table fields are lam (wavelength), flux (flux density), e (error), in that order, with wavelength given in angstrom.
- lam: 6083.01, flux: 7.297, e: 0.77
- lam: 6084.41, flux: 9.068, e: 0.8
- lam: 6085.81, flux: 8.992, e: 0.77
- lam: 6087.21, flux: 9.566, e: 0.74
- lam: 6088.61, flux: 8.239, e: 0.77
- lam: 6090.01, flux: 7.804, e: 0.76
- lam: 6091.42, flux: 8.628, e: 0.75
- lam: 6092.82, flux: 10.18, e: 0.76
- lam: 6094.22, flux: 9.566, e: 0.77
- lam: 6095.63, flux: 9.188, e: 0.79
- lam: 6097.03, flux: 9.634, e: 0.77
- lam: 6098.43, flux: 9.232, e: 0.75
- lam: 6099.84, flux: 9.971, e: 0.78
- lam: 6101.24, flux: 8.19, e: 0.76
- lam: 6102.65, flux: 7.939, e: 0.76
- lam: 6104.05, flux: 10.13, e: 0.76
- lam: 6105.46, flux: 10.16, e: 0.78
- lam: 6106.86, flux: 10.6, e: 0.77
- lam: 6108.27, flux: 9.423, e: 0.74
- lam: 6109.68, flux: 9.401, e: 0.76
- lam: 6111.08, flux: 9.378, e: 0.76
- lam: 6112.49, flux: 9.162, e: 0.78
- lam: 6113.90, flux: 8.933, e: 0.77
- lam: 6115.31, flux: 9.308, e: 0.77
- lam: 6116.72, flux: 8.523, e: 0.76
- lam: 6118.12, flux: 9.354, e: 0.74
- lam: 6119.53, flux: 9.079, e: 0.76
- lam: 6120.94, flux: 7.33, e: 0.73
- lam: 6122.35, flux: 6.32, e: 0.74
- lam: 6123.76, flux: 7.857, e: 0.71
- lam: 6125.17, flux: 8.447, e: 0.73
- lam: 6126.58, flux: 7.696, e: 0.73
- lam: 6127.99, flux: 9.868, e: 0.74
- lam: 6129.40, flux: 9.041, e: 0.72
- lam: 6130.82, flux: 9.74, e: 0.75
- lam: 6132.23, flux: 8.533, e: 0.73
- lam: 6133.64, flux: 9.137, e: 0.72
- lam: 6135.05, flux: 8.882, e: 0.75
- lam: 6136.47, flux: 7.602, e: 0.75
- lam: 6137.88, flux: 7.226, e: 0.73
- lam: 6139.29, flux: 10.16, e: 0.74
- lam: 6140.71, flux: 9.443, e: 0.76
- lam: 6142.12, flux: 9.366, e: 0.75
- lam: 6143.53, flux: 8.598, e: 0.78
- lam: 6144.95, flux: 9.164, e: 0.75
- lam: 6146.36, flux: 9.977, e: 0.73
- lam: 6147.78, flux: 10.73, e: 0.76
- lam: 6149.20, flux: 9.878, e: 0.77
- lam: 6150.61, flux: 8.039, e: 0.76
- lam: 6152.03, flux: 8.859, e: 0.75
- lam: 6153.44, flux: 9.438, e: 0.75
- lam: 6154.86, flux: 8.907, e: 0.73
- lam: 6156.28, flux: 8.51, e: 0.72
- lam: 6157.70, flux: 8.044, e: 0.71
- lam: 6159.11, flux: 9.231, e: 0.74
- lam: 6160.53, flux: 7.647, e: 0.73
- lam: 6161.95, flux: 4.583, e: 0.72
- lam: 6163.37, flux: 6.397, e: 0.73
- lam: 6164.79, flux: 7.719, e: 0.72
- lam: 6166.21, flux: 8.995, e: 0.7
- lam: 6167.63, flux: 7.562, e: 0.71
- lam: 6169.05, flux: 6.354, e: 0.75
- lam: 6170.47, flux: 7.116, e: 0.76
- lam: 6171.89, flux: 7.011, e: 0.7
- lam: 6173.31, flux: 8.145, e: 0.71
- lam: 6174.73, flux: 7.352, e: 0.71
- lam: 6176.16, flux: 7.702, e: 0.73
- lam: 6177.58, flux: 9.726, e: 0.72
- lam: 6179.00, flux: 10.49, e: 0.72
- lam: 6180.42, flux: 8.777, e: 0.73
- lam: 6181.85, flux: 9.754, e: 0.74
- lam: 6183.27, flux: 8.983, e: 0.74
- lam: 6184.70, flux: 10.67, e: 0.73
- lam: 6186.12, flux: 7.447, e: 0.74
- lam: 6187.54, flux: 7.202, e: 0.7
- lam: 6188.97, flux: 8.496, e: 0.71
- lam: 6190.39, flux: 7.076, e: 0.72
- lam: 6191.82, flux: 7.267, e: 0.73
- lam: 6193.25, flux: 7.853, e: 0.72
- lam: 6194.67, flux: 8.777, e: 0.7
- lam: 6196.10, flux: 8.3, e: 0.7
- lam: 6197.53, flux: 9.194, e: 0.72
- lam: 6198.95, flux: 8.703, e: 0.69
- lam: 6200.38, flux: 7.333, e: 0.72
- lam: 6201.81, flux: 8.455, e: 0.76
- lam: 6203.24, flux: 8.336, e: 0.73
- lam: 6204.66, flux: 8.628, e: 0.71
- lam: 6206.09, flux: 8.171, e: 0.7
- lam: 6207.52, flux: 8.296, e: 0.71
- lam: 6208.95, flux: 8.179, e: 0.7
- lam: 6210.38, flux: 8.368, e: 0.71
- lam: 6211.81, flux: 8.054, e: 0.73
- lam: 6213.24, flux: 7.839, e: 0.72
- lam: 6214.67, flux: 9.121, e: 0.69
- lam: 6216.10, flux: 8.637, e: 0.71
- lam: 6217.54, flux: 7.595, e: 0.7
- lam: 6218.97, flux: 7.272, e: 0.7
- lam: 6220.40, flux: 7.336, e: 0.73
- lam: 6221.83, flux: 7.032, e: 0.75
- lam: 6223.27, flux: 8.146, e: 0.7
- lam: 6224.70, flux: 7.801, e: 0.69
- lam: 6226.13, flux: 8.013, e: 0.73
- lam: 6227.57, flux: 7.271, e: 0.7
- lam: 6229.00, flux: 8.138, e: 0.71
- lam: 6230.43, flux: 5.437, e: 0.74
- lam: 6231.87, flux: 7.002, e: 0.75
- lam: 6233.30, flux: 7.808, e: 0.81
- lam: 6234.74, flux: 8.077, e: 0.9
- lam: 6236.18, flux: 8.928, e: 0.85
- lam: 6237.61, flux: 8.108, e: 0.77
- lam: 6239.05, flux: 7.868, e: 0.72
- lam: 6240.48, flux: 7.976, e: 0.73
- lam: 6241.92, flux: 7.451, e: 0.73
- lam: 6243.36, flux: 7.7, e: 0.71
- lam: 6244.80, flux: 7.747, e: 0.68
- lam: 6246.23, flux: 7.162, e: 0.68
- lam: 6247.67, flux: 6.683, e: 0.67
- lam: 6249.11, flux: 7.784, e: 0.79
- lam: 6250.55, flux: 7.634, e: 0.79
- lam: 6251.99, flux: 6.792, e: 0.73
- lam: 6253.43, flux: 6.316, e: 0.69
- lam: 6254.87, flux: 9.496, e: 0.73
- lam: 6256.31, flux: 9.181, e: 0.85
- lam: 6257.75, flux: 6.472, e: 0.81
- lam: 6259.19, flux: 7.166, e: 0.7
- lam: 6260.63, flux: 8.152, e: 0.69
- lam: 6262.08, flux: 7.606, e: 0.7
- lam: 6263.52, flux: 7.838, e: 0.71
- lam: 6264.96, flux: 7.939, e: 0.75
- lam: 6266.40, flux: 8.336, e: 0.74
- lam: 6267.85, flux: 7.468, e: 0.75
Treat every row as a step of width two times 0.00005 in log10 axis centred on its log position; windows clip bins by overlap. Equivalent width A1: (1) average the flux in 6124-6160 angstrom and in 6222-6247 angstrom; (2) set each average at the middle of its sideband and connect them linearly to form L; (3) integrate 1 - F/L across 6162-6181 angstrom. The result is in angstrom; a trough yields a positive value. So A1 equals 1.6 angstrom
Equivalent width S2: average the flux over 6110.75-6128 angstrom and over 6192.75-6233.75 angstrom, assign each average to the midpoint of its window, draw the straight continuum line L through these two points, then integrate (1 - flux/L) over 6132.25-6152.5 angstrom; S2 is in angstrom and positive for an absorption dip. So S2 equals -1.7 angstrom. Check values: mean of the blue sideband 8.49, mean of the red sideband 7.97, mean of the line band 9.06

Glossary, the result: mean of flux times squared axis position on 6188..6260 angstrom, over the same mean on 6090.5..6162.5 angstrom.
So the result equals 0.9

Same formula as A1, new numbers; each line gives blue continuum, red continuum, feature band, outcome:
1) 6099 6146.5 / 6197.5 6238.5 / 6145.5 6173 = 1.3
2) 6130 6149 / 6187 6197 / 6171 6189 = -0.9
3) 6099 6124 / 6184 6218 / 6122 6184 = 1.1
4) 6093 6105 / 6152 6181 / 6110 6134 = 0.4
